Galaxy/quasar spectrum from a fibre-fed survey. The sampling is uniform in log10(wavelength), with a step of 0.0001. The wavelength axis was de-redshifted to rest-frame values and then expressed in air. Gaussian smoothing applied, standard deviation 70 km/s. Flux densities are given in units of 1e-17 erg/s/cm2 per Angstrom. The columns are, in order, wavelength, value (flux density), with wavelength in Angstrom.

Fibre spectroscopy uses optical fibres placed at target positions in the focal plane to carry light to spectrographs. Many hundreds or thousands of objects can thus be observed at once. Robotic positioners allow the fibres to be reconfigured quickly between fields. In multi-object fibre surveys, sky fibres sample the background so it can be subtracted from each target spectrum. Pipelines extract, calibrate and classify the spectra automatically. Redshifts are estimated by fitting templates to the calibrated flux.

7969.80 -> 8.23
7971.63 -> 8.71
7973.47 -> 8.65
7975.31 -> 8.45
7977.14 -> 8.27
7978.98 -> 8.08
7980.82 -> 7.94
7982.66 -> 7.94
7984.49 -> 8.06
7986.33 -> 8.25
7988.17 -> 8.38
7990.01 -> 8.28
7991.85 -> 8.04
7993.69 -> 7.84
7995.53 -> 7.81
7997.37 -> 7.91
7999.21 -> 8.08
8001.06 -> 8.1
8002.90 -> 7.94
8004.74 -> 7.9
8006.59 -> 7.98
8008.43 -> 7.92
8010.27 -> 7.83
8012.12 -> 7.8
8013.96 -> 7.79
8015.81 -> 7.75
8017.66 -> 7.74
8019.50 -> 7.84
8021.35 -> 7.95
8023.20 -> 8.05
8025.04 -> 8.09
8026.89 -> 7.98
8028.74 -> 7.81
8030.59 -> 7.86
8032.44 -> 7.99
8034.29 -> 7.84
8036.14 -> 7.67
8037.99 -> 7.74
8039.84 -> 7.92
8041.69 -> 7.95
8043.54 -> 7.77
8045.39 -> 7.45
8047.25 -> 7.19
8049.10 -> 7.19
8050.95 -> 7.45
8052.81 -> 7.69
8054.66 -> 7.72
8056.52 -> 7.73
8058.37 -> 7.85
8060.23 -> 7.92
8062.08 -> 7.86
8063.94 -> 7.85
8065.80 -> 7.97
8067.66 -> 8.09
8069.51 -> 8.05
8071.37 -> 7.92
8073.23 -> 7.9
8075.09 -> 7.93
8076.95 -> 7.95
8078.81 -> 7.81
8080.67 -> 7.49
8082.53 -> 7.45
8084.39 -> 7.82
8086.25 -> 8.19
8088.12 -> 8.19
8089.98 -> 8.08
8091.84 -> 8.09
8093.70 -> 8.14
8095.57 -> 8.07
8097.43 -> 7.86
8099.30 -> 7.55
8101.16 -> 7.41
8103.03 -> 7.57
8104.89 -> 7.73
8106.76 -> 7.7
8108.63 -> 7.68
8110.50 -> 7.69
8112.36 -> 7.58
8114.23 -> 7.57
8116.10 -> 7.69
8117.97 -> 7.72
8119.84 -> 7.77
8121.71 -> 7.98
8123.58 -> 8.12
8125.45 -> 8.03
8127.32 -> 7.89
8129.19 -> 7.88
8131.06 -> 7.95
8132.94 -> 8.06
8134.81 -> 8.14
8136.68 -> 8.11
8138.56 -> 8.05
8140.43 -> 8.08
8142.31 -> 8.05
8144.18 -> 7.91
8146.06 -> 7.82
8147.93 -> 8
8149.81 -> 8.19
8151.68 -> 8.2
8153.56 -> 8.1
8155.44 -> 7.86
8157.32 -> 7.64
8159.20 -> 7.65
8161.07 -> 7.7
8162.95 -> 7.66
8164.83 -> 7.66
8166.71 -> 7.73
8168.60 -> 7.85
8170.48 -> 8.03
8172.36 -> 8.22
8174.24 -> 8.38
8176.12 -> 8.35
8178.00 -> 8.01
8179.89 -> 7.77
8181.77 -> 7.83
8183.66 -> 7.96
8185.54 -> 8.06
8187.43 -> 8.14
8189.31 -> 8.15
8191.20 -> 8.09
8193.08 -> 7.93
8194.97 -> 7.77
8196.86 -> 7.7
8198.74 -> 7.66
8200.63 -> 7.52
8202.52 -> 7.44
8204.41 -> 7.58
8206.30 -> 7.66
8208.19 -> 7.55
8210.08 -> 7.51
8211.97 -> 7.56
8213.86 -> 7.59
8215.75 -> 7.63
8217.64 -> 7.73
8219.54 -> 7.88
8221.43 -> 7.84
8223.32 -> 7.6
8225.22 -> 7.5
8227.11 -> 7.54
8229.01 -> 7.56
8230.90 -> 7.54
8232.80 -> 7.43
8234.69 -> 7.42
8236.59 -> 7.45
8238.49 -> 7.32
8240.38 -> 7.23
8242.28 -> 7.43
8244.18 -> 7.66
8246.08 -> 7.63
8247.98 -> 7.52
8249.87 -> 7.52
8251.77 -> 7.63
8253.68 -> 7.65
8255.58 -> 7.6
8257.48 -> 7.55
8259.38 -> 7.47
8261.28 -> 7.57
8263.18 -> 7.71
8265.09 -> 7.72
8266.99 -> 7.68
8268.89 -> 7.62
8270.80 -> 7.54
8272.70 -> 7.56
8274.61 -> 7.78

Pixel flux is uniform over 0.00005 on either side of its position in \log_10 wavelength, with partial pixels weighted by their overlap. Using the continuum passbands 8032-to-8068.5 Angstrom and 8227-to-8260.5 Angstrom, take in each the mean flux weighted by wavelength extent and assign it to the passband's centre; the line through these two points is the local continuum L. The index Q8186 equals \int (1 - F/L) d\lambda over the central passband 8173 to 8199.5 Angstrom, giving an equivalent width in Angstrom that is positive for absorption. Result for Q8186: -1.45 Angstrom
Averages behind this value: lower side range 7.74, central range 7.99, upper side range 7.51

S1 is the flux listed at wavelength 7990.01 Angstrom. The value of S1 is 8.28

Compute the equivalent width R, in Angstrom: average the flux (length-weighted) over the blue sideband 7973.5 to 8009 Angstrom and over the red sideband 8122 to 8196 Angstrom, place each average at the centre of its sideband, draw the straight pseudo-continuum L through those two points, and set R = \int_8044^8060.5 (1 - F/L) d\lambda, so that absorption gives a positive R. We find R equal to 0.97 Angstrom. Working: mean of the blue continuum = 8.08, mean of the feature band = 7.57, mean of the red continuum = 7.97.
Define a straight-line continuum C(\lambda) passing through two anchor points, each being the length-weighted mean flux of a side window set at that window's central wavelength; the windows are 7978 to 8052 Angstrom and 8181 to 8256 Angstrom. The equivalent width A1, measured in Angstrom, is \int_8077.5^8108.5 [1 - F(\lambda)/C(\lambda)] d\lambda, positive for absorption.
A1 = -0.1 Angstrom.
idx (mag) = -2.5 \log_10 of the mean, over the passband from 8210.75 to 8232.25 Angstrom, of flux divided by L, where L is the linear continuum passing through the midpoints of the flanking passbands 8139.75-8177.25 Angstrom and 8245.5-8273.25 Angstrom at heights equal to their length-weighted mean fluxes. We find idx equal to 0.01 mag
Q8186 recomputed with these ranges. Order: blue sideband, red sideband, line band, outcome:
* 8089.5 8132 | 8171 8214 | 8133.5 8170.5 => -0.4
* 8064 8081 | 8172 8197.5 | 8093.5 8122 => 0.8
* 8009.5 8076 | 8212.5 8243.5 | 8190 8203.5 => -0.3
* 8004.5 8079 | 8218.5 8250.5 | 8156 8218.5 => -1.7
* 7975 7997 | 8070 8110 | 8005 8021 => 0.4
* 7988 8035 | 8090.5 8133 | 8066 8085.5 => 0.0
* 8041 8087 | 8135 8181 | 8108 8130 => 0.2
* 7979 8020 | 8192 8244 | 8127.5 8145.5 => -0.7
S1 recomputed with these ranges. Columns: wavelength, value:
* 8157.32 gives 7.64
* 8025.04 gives 8.09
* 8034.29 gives 7.84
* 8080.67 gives 7.49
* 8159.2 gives 7.65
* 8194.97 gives 7.77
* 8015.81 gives 7.75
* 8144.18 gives 7.91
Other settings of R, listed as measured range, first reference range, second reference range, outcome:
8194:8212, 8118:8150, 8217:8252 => 0.2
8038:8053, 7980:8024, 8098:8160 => 0.7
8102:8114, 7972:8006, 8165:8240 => 0.4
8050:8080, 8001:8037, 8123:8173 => 0.2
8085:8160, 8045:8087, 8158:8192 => -0.4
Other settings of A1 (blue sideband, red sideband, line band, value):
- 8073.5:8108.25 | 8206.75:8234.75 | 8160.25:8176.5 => -0.52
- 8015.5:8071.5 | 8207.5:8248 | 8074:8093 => -0.38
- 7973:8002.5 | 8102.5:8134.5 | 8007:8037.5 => 0.64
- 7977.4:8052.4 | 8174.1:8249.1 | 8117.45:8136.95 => -0.49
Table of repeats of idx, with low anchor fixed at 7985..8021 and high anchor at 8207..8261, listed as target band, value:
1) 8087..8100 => -0.03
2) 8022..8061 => 0.02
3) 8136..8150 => -0.04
